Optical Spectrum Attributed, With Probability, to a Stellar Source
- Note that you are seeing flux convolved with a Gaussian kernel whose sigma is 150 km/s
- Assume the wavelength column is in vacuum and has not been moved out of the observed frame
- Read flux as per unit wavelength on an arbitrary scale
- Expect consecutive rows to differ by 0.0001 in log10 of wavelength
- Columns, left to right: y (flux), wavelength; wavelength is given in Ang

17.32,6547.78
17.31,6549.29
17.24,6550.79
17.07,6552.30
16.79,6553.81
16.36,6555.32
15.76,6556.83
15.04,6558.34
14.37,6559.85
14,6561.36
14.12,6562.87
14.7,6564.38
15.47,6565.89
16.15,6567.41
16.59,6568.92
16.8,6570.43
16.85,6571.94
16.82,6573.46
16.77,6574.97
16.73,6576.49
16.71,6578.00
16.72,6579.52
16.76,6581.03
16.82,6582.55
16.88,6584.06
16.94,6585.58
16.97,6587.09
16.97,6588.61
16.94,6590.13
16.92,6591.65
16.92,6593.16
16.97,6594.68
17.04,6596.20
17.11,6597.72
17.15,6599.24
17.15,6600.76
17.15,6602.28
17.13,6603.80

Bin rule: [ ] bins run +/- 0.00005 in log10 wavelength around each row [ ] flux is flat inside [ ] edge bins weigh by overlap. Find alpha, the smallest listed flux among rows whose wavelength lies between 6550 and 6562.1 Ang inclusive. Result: 14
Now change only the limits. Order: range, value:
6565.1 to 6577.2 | 15.47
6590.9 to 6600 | 16.92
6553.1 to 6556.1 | 16.36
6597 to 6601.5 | 17.11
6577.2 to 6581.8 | 16.71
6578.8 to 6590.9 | 16.72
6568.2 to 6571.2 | 16.59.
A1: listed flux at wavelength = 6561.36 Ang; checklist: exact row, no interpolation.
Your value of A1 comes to 14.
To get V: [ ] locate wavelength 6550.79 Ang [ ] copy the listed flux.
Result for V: 17.24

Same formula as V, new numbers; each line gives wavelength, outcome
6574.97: 16.77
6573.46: 16.82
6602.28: 17.15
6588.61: 16.97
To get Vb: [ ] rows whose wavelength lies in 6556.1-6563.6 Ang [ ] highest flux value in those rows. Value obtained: 15.76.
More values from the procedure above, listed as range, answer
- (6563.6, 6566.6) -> 15.47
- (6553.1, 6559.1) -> 16.79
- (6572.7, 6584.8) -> 16.88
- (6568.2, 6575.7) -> 16.85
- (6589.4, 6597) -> 17.04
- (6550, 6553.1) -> 17.24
